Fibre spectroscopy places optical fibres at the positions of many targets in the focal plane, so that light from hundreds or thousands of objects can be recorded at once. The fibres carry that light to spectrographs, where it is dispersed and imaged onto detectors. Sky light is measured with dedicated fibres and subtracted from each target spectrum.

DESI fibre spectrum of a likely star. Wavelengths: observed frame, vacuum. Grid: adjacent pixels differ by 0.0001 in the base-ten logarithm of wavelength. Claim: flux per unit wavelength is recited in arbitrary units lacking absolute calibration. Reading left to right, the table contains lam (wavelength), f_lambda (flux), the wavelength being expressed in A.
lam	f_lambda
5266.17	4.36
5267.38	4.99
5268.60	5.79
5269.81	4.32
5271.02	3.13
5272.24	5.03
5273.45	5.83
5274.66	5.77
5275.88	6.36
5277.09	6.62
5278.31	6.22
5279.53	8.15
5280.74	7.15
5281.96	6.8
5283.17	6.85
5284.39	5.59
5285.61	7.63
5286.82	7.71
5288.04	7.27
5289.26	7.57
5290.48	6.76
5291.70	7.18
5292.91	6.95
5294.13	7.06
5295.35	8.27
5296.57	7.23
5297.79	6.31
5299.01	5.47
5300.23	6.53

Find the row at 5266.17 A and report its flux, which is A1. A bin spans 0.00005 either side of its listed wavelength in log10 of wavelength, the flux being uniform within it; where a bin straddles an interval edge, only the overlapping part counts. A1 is 4.36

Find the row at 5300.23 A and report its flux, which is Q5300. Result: 6.53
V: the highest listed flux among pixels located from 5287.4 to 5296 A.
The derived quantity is 8.27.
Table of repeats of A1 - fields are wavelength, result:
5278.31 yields 6.22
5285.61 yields 7.63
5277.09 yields 6.62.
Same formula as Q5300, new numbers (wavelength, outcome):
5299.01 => 5.47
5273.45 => 5.83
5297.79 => 6.31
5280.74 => 7.15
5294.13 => 7.06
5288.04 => 7.27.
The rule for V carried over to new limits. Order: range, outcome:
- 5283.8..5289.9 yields 7.71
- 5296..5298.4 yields 7.23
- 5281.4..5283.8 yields 6.85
